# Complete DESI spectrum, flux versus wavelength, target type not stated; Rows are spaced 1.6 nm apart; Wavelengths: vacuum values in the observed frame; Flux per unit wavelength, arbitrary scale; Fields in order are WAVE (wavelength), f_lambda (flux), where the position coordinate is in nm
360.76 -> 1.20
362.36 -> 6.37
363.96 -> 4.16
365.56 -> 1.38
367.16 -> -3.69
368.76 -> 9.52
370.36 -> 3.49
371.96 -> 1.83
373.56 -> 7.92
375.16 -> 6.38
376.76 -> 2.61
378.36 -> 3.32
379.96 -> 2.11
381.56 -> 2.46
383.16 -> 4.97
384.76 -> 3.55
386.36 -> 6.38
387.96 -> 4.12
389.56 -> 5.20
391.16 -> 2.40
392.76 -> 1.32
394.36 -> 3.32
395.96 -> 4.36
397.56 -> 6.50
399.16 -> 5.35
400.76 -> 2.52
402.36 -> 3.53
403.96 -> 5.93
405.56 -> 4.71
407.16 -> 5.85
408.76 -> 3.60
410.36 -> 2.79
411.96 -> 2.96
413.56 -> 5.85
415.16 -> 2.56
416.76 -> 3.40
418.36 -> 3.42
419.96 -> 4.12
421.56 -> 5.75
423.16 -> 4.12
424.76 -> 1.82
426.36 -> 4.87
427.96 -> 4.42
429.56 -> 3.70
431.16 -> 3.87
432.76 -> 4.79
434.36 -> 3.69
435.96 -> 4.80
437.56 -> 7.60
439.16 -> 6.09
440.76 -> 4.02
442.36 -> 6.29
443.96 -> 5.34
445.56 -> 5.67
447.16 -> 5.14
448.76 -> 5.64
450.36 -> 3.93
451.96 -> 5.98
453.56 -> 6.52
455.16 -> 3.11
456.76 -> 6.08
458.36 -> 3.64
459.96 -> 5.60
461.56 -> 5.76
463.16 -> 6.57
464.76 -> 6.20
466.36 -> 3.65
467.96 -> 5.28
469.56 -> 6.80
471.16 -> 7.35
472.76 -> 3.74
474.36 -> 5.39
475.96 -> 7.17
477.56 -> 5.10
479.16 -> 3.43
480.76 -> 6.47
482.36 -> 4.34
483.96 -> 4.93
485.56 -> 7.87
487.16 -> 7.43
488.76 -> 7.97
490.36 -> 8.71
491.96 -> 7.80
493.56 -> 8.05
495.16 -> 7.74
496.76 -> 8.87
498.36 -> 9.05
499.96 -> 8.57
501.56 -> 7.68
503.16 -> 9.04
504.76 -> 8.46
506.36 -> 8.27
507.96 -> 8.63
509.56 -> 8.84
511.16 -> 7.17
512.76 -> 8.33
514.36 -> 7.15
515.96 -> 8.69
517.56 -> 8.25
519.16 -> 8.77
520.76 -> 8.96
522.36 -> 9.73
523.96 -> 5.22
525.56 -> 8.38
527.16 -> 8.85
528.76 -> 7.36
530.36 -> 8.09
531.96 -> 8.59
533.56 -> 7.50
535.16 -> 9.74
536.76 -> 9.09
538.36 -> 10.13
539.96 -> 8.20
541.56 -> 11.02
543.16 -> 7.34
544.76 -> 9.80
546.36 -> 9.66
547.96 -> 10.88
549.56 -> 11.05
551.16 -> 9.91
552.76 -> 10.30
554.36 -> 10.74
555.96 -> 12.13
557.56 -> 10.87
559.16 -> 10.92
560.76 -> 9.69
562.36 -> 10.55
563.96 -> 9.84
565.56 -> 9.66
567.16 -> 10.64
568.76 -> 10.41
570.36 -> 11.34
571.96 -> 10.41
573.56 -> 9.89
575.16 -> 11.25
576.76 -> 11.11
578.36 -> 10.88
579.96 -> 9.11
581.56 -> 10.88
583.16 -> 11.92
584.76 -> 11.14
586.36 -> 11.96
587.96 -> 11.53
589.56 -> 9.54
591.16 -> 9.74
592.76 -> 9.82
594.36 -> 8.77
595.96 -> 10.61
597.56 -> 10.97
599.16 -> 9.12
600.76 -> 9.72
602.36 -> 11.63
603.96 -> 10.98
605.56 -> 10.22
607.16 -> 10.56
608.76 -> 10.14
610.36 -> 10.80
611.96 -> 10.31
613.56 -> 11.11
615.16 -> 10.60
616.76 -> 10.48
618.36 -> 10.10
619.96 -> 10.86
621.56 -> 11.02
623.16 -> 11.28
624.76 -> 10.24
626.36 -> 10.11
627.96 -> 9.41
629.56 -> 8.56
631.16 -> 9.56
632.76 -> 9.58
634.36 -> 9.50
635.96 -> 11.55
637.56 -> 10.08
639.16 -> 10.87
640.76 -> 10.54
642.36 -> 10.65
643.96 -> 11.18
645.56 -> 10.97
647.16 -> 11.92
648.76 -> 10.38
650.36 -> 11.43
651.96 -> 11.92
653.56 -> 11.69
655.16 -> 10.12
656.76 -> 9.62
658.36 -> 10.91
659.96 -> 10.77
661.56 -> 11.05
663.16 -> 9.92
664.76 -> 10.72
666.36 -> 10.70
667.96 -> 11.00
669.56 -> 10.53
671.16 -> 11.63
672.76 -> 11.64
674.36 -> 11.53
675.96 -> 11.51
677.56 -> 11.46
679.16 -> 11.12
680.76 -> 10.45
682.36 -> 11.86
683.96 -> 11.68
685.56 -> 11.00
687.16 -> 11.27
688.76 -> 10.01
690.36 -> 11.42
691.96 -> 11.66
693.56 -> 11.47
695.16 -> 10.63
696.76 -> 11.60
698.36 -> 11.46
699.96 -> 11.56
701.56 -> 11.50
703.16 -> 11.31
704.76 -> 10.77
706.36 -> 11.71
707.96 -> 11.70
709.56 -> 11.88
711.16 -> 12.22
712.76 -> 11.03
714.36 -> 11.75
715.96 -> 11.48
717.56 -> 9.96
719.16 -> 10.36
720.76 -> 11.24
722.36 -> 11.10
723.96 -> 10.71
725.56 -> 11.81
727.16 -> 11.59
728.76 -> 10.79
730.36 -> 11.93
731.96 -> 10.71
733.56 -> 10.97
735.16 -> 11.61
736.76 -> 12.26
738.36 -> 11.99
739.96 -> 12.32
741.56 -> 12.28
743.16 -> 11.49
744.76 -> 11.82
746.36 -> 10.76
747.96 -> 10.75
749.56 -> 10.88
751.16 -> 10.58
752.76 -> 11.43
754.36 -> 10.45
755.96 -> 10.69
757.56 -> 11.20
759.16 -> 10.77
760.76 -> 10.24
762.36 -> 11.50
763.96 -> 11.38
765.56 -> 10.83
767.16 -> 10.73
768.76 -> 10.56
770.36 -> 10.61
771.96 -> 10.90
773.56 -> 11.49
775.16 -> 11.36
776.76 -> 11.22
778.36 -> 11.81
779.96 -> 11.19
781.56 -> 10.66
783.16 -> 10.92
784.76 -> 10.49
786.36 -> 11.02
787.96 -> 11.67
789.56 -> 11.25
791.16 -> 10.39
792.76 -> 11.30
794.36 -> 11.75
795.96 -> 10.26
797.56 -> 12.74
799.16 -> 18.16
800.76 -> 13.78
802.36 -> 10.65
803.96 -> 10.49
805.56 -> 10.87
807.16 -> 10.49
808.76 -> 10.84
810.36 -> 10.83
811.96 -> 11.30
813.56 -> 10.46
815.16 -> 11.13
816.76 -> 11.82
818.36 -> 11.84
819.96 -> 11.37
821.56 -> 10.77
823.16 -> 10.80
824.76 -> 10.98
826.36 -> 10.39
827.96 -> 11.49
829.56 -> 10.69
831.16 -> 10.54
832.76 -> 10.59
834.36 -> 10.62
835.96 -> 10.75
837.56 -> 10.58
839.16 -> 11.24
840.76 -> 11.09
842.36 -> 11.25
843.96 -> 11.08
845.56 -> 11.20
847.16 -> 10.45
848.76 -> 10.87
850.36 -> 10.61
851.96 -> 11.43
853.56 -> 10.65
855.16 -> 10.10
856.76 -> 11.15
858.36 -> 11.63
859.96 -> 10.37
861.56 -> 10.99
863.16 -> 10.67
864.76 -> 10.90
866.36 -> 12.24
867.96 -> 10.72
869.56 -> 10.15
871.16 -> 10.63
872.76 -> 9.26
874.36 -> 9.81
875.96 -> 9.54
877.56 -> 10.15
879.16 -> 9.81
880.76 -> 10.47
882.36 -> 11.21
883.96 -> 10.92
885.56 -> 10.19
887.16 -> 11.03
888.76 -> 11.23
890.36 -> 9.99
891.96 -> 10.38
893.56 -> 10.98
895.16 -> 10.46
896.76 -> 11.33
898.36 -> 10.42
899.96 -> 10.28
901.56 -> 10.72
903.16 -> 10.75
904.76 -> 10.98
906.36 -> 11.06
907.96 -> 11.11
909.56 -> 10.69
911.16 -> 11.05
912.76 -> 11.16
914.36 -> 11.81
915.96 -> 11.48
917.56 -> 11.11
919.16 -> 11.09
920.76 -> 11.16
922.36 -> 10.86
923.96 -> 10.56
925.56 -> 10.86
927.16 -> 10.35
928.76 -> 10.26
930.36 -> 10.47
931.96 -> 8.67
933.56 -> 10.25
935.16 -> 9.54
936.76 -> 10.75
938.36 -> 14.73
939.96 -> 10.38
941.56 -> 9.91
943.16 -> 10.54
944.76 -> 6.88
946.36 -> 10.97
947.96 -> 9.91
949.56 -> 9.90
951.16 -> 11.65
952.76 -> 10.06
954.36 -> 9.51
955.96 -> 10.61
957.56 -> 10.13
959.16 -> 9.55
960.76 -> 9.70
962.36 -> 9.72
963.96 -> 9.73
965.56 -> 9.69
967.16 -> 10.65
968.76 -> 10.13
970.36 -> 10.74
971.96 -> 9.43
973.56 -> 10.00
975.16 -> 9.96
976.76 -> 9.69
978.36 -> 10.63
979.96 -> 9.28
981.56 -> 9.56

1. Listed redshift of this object 0.22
